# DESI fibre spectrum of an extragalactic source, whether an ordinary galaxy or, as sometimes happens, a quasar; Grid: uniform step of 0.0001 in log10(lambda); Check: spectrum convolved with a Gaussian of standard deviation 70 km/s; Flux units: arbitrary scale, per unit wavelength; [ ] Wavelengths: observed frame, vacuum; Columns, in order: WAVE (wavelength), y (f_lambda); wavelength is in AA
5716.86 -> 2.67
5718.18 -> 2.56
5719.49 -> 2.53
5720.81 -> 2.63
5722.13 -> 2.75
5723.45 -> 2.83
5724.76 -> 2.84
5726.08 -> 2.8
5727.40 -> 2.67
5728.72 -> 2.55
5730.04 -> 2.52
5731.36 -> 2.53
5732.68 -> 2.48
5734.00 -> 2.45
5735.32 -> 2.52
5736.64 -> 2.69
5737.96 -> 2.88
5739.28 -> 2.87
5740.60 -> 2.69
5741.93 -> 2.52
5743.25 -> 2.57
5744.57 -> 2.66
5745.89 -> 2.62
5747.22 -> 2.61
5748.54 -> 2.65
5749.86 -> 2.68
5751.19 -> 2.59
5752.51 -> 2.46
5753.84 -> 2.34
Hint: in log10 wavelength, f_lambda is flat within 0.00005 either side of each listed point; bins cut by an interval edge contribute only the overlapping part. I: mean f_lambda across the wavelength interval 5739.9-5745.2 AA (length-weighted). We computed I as 2.61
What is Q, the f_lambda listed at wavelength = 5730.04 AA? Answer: 2.52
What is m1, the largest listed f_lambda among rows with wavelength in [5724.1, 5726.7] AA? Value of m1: 2.84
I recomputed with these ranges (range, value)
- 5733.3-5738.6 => 2.63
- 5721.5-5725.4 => 2.81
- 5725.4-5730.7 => 2.63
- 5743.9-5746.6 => 2.64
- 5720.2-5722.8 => 2.69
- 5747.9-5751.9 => 2.64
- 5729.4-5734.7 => 2.5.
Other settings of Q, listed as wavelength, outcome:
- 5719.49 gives 2.53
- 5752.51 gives 2.46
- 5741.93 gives 2.52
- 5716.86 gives 2.67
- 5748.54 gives 2.65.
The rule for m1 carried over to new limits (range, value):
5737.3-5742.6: 2.88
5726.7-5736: 2.67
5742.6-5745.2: 2.66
